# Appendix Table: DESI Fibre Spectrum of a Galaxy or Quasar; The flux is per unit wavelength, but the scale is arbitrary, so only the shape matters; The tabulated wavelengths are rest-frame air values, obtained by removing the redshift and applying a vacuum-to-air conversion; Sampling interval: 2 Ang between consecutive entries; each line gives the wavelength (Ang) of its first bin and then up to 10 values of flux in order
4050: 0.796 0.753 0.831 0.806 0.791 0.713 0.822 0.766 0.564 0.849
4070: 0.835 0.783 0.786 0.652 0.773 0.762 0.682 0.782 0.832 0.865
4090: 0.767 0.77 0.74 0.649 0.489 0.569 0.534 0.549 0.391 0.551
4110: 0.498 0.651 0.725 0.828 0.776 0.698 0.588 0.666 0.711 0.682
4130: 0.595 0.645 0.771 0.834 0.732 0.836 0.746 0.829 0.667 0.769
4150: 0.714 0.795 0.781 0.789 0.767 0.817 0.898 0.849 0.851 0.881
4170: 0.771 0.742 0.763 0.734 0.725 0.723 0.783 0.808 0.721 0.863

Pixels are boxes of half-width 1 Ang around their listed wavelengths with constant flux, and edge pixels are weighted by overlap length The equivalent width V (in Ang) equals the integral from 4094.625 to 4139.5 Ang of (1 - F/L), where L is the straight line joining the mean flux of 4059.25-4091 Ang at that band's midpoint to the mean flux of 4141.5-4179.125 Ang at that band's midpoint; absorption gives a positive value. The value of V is 7.5 Ang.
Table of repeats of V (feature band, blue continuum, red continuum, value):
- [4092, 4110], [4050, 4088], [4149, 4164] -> 4.90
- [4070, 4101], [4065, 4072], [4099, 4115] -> -2.88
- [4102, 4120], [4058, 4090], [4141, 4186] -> 3.53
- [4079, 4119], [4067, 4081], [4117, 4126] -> 3.24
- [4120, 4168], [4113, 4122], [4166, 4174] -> 0.96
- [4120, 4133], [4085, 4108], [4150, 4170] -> 1.34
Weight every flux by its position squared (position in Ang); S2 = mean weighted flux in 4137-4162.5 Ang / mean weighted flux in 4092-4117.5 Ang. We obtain 1.3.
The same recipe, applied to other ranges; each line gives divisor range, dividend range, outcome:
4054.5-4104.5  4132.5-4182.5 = 1.12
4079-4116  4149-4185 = 1.23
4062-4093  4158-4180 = 1.09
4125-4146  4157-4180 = 1.10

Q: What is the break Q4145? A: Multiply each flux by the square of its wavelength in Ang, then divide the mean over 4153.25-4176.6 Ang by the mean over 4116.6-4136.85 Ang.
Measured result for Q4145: 1.17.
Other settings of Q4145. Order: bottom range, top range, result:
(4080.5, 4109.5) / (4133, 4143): 1.22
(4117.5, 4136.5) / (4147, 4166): 1.18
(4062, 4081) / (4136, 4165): 1.08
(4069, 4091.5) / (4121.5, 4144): 0.95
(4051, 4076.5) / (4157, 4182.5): 1.09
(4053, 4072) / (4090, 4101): 0.86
